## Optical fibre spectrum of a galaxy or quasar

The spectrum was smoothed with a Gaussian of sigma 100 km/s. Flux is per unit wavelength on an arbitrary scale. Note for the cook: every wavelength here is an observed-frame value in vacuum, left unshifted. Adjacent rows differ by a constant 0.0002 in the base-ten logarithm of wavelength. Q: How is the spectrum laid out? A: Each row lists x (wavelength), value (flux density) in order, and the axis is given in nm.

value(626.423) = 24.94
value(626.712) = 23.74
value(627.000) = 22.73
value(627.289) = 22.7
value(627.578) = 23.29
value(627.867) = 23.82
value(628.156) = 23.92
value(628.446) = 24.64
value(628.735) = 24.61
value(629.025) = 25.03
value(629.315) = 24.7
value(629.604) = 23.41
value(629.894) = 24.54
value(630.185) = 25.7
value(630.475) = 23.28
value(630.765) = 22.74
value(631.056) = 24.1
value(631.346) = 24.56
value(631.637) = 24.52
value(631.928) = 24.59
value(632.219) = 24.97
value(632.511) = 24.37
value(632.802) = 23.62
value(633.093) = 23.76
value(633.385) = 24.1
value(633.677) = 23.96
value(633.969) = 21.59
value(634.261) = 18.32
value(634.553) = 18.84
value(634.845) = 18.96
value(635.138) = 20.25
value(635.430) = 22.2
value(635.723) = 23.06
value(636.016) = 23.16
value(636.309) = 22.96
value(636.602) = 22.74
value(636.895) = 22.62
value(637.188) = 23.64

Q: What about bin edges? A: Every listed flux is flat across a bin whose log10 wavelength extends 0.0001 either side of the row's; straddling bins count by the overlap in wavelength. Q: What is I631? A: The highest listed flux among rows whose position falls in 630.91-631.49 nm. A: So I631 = 24.56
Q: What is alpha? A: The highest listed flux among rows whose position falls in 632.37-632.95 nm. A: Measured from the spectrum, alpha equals 24.37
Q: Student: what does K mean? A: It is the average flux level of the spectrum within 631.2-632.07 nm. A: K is 24.6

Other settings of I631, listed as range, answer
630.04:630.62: 25.7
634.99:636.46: 23.16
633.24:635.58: 24.1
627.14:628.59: 24.64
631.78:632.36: 24.97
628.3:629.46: 25.03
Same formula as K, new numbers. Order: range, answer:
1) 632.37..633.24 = 23.9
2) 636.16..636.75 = 22.9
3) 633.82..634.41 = 20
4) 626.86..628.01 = 23.1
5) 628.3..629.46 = 24.7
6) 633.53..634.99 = 20.3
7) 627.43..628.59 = 23.9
